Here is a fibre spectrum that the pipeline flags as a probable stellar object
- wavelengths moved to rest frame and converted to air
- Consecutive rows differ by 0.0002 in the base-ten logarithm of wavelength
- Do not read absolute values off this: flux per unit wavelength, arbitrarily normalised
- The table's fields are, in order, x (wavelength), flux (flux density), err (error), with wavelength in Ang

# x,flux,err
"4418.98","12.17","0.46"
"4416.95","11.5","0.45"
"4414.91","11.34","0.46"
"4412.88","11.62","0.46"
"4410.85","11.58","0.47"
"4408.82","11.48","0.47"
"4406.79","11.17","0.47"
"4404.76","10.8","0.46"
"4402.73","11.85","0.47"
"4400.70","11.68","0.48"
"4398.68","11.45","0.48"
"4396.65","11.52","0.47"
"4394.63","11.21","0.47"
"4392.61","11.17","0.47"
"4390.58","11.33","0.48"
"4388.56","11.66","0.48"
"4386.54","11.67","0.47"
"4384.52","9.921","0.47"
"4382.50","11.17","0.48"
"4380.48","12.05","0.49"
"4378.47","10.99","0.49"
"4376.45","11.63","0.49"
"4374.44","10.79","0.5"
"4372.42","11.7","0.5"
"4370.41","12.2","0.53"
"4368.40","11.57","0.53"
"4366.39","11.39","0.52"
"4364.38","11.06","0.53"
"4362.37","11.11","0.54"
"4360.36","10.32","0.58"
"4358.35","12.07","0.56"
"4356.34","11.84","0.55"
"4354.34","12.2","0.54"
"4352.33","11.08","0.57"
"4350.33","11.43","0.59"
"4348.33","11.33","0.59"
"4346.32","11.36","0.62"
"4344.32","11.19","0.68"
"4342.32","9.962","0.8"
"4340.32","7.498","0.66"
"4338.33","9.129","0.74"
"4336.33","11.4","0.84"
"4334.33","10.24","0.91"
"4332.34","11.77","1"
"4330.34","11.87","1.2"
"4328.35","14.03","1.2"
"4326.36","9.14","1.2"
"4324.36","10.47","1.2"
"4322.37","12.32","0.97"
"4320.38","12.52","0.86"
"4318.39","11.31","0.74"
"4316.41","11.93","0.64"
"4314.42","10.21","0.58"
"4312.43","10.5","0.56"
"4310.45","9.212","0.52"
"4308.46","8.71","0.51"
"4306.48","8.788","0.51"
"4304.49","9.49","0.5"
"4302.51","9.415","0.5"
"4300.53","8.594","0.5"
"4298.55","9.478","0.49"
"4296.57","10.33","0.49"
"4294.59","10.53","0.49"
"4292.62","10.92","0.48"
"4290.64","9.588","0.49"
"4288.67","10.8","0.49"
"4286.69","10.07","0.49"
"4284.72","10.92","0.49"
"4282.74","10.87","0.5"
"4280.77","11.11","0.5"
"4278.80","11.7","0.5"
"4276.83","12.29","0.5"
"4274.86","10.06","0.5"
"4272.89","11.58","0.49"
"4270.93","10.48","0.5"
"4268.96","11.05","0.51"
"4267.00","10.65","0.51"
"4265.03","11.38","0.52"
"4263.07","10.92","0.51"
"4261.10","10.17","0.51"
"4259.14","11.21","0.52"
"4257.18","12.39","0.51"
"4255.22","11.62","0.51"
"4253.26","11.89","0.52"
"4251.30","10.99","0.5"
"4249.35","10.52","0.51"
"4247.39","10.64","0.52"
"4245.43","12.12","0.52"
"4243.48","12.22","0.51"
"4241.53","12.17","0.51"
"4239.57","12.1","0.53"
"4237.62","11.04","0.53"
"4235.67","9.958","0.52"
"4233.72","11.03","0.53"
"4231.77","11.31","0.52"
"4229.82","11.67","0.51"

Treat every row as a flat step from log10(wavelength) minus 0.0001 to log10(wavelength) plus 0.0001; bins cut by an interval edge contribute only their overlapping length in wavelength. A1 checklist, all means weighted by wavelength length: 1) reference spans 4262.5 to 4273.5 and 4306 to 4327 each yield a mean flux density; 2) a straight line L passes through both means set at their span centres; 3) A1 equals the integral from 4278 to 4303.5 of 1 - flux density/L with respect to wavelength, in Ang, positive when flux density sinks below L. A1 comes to 1.1 Ang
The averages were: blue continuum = 11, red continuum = 10.5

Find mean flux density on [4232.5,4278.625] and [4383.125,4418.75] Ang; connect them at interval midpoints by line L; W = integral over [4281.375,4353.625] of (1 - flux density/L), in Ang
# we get 5.0 Ang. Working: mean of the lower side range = 11.2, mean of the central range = 10.5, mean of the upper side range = 11.4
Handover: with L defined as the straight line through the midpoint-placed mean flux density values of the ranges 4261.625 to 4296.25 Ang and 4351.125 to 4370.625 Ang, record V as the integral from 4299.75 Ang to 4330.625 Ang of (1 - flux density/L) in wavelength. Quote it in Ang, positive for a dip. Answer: 1.7 Ang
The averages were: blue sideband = 10.9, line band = 10.5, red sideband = 11.5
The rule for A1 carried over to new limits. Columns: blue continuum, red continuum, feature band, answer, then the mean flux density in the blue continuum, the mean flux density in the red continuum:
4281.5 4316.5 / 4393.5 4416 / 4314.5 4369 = -3.06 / 9.98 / 11.4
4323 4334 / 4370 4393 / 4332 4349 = 1.54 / 11.4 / 11.3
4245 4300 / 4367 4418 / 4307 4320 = 0.84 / 10.9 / 11.4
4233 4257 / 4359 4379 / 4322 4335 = -0.07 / 11.4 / 11.3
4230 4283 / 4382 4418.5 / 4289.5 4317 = 3.59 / 11.3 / 11.4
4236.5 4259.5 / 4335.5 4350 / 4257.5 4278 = 0.51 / 11.6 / 10.3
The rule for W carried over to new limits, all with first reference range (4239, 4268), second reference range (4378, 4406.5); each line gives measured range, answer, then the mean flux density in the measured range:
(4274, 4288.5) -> 0.5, 11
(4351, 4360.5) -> -0.2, 11.6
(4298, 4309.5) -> 2.3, 9.06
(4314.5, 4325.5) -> -0.2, 11.6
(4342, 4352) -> 0.2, 11.1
